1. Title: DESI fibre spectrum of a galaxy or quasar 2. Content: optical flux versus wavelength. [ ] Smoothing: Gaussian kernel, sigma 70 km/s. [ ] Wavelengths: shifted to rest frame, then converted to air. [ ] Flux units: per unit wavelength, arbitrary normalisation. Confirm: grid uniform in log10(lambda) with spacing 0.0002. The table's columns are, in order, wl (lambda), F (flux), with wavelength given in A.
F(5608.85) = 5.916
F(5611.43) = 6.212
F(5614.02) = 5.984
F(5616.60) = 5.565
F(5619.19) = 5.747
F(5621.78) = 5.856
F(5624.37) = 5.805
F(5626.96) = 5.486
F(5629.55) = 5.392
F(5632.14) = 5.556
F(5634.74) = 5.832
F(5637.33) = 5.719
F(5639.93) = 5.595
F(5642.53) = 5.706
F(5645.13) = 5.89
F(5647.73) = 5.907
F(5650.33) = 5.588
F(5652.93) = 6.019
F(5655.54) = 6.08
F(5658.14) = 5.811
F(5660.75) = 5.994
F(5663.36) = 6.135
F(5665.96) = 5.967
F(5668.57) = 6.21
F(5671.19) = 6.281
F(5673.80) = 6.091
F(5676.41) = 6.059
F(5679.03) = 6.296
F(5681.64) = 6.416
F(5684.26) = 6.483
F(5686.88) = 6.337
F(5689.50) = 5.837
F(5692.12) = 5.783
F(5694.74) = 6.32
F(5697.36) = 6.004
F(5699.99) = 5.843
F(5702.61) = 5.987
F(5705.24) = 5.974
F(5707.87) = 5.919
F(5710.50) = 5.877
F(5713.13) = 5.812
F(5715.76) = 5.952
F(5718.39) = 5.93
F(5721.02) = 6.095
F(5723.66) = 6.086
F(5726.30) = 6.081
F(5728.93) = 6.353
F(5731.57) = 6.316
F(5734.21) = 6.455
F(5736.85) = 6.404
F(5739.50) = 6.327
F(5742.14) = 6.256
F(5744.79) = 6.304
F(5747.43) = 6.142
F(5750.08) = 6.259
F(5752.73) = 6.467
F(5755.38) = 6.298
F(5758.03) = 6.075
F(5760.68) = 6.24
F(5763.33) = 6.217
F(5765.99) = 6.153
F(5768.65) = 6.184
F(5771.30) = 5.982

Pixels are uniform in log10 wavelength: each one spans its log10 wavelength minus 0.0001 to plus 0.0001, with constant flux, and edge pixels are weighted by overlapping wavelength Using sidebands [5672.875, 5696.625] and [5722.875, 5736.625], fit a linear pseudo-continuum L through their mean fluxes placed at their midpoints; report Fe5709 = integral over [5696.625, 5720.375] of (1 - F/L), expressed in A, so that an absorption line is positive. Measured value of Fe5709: 1.2 A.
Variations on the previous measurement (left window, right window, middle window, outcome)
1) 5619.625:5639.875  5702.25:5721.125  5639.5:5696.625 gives -2.50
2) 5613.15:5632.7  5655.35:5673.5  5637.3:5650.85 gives 0.30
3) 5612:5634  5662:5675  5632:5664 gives 0.54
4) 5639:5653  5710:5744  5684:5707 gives -0.13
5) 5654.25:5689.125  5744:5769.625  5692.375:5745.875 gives 0.80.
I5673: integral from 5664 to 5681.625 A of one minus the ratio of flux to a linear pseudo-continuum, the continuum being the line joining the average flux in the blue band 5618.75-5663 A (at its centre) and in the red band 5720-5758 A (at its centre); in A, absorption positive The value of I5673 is -0.70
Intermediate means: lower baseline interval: 5.77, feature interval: 6.17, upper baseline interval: 6.27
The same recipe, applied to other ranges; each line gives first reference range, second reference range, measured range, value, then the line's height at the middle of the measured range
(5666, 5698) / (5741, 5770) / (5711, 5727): 0.57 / 6.2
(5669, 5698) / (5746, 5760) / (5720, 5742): -0.14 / 6.23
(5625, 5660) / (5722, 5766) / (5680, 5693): -0.48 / 5.97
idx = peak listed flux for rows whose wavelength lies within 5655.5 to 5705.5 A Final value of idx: 6.483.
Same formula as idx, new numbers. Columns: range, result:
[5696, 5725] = 6.095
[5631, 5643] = 5.832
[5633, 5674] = 6.281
